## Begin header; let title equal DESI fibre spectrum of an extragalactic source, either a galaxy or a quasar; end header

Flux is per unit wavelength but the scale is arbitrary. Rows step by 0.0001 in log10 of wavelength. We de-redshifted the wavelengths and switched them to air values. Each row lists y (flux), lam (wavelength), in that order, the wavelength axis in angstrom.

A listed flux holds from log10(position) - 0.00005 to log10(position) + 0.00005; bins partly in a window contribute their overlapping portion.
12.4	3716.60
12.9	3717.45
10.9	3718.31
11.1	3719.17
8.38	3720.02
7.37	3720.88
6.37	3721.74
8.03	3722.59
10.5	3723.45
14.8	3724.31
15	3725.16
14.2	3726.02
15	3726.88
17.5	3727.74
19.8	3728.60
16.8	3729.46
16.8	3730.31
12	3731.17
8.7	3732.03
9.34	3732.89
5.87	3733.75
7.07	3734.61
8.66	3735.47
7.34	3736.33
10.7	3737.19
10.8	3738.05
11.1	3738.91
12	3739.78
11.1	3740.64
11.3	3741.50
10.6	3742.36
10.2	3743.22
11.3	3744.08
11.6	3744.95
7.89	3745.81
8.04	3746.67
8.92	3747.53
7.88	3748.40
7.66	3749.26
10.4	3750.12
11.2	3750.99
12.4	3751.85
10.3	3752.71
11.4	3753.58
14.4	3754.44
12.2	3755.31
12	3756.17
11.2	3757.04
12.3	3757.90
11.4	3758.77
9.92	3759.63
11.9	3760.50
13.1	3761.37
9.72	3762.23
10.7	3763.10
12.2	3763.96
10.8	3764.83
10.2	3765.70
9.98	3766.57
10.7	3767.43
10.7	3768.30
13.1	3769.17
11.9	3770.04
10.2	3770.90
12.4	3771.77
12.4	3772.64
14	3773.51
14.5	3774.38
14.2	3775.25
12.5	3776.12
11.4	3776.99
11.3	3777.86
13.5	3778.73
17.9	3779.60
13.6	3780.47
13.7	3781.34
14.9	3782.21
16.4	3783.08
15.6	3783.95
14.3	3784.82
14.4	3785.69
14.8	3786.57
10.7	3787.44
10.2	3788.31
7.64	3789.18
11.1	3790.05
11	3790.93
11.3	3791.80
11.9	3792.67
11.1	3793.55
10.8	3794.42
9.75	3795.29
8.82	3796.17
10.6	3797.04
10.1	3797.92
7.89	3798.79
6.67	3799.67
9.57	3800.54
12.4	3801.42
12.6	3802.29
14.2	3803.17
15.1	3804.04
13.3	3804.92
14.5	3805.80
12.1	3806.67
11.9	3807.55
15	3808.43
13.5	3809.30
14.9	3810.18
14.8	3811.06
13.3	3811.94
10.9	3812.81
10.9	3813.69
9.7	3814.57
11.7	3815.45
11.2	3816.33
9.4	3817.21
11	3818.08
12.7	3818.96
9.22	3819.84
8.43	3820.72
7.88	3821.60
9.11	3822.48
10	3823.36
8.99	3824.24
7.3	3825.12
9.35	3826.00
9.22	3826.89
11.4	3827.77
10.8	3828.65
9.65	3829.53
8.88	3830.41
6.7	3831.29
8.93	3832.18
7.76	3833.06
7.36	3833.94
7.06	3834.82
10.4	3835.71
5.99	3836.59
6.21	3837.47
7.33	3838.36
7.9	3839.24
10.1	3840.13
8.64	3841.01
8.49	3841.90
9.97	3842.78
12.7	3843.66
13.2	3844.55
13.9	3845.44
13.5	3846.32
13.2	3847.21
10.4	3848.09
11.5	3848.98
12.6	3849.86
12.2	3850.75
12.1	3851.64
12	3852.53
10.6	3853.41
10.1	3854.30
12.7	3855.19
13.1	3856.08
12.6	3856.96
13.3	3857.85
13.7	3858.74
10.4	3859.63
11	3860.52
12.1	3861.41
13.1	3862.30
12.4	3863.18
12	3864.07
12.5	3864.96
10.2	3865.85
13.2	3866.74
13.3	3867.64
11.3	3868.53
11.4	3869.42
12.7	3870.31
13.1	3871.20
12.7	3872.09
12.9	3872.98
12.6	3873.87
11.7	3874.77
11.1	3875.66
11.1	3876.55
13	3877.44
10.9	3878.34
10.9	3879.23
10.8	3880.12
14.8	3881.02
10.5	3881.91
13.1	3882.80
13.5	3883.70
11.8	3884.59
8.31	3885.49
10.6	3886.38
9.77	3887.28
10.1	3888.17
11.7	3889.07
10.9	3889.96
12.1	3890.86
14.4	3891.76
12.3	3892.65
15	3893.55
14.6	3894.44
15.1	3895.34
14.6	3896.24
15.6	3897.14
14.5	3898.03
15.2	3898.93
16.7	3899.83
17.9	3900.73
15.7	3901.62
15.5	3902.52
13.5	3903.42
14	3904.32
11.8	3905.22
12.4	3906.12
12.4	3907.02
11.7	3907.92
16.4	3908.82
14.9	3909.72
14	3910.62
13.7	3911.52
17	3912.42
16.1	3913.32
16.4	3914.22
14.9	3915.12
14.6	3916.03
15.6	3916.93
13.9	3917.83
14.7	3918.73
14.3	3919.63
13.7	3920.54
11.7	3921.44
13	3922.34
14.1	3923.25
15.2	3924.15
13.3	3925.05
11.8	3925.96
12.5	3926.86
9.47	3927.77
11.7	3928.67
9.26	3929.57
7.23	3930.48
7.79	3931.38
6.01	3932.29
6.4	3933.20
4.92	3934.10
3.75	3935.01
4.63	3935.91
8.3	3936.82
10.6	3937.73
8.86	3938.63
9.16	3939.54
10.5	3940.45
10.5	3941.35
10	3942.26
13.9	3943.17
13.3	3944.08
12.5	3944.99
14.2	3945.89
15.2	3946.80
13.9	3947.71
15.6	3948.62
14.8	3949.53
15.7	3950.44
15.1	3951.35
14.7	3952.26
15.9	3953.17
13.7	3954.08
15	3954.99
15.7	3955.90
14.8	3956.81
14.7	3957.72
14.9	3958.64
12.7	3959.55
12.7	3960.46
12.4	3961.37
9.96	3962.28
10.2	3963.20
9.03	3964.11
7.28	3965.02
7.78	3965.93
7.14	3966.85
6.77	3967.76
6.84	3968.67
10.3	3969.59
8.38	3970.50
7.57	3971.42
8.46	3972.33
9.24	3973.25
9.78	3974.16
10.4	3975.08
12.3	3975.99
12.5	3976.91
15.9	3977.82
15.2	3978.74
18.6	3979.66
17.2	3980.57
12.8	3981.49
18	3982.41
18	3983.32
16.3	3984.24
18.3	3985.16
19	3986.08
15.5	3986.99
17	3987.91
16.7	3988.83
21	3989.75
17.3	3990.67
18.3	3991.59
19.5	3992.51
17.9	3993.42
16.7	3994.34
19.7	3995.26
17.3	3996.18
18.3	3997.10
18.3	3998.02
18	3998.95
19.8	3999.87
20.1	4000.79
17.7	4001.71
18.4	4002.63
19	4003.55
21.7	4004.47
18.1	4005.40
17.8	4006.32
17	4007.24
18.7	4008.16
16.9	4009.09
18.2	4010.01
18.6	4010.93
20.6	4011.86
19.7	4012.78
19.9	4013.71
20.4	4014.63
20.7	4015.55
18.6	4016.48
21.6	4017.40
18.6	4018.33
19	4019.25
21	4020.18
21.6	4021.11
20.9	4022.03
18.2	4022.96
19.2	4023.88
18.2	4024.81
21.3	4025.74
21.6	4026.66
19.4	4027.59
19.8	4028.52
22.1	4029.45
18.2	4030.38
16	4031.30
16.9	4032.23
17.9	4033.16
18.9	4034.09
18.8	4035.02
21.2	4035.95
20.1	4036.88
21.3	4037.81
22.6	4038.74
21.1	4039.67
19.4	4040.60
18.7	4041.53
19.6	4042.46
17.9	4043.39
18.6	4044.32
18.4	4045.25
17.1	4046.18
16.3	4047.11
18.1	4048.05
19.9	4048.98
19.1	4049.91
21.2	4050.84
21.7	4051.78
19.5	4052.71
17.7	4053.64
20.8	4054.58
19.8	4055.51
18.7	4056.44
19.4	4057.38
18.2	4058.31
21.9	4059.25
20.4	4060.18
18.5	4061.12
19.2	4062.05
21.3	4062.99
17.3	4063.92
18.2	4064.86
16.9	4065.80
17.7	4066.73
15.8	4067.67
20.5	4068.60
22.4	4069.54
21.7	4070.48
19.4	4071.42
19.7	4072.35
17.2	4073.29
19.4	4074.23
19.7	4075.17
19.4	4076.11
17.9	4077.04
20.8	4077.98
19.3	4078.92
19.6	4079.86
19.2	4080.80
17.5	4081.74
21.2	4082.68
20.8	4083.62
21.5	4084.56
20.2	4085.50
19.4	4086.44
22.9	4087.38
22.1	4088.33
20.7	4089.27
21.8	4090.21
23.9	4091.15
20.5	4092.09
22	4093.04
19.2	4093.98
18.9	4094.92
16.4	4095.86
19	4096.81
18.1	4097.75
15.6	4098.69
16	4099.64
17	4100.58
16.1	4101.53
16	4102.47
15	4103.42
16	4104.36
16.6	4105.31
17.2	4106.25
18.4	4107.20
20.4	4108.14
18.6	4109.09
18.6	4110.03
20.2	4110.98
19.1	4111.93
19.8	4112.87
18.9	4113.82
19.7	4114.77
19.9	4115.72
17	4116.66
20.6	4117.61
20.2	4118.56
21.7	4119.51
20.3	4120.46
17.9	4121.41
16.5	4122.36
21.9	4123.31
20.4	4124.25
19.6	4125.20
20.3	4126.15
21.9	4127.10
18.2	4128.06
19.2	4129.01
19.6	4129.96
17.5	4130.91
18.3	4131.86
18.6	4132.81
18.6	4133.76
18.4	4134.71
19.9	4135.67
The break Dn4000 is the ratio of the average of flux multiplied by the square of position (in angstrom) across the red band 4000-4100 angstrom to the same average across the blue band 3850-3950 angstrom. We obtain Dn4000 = 1.69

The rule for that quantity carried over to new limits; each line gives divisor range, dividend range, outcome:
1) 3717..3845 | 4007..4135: 2.01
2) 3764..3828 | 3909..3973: 1.09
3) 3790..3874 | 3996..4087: 1.95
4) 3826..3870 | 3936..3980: 1.16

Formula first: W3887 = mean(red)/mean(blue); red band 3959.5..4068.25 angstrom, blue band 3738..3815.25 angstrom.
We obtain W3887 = 1.5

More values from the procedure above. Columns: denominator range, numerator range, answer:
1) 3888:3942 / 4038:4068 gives 1.53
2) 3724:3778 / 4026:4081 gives 1.68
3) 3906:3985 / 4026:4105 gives 1.57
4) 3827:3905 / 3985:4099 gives 1.64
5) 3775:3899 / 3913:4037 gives 1.29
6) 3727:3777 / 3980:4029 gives 1.65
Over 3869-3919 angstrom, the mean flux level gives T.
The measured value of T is 13.3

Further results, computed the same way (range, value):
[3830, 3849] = 9.51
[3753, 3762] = 11.9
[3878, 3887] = 11.5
